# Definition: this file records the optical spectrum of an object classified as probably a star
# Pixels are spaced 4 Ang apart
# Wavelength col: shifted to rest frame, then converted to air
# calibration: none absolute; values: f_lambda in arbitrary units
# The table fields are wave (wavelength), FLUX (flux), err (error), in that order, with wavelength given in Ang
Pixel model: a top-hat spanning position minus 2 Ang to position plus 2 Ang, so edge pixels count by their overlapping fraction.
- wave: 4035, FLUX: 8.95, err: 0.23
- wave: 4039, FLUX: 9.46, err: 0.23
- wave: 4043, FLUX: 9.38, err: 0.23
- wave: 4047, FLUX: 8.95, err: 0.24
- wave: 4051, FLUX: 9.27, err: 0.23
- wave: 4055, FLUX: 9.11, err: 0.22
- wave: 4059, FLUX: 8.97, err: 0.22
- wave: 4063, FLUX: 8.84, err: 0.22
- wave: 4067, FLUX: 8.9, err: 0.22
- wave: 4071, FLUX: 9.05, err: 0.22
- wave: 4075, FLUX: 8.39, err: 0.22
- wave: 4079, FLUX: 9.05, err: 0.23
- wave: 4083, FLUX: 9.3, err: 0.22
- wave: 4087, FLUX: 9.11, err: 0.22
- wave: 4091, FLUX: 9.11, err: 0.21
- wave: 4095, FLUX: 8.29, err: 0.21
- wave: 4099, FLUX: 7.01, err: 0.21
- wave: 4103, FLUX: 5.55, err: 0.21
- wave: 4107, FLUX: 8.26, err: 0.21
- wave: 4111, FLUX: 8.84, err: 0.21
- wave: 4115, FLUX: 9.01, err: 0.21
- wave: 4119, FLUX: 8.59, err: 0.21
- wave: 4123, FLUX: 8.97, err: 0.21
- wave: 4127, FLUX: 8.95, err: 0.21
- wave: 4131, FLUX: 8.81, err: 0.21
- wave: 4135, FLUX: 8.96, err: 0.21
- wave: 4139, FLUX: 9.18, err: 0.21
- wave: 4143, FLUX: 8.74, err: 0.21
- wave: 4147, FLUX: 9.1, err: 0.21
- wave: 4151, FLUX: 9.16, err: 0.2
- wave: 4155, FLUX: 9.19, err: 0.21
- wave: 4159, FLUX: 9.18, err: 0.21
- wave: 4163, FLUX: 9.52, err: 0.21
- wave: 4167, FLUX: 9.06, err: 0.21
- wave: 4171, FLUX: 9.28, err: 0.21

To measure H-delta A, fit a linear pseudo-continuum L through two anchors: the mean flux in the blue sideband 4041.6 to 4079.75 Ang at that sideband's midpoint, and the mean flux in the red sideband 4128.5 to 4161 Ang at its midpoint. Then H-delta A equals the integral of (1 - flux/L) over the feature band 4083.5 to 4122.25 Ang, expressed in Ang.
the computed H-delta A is 3.2 Ang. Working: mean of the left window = 8.98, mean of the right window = 9.04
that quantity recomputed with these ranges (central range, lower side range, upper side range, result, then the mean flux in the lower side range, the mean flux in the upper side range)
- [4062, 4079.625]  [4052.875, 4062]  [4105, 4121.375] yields 0.22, 9.02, 8.68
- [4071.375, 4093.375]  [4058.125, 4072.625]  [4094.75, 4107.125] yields -2.75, 8.93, 6.99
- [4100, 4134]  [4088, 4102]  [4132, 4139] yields 0.87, 8.02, 9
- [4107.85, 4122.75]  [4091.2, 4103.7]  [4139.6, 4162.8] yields -1.53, 7.41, 9.12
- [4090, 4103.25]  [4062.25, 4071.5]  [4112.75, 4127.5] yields 1.89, 8.92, 8.87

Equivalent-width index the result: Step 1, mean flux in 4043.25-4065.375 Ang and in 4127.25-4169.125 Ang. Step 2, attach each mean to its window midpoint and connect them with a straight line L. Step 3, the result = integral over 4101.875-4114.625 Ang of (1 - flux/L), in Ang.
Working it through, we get 1.68 Ang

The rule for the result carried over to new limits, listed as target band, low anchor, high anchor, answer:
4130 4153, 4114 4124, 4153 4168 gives 0.1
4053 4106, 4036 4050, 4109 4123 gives 3.1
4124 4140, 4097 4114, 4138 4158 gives -0.9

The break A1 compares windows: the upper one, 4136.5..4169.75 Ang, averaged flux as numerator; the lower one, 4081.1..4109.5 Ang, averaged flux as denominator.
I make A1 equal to 1.1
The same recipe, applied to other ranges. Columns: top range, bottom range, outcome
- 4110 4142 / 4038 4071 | 0.98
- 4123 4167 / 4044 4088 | 1.01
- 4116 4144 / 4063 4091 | 0.99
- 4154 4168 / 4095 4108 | 1.31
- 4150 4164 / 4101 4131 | 1.11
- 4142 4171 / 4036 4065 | 1.00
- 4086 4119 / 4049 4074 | 0.91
